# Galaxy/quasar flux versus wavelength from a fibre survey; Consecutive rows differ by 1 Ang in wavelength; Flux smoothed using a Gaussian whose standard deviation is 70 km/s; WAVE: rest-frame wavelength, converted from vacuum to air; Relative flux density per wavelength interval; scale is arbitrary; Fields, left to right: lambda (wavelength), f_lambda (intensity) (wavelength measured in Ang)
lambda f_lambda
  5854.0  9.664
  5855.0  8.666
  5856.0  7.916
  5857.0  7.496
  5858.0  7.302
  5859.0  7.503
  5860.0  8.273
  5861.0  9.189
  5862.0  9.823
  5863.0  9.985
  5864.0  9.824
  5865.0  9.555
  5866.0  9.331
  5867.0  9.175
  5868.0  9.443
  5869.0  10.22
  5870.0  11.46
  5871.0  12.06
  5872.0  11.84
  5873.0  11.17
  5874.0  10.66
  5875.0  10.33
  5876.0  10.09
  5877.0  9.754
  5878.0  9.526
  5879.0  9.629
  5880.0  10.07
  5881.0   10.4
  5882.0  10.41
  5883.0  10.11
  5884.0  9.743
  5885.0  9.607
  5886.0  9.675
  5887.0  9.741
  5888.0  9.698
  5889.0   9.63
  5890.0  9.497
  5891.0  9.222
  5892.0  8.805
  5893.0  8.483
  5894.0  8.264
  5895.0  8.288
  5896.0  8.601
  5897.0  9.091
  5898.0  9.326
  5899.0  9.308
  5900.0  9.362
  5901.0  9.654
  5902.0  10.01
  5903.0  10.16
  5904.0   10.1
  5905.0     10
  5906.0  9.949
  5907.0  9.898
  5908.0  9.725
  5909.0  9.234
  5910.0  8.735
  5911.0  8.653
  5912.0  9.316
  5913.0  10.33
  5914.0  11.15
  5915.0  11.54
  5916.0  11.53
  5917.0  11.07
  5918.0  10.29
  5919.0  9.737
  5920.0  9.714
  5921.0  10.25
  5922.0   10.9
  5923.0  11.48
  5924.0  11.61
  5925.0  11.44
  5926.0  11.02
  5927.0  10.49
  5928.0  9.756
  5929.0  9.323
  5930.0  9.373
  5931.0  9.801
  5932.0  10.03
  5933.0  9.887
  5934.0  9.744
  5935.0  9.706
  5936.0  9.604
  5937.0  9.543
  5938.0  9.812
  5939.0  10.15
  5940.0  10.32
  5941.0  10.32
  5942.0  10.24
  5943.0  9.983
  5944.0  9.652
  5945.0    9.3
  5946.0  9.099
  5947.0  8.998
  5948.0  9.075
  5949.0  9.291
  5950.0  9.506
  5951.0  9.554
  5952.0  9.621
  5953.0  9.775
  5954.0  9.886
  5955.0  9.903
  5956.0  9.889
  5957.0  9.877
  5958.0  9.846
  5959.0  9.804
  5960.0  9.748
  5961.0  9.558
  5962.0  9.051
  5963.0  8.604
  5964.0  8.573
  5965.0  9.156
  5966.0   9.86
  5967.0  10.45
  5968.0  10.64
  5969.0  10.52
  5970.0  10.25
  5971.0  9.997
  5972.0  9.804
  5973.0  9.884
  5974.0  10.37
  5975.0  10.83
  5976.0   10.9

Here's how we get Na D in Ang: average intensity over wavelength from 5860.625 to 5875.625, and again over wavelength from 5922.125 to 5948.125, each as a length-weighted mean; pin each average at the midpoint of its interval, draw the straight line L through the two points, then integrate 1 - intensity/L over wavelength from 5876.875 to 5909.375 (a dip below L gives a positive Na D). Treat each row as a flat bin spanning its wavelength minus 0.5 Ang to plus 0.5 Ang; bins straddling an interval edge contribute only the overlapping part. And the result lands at 2.0 Ang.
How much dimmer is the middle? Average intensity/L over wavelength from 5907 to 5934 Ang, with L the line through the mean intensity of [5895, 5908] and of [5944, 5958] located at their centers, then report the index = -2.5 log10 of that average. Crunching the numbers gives -0.07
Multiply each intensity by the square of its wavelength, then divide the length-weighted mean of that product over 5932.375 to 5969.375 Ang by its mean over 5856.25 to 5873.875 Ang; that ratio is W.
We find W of 1.04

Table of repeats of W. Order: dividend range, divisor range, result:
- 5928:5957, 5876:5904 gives 1.04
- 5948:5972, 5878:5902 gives 1.05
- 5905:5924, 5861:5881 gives 1.02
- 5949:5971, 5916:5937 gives 0.96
